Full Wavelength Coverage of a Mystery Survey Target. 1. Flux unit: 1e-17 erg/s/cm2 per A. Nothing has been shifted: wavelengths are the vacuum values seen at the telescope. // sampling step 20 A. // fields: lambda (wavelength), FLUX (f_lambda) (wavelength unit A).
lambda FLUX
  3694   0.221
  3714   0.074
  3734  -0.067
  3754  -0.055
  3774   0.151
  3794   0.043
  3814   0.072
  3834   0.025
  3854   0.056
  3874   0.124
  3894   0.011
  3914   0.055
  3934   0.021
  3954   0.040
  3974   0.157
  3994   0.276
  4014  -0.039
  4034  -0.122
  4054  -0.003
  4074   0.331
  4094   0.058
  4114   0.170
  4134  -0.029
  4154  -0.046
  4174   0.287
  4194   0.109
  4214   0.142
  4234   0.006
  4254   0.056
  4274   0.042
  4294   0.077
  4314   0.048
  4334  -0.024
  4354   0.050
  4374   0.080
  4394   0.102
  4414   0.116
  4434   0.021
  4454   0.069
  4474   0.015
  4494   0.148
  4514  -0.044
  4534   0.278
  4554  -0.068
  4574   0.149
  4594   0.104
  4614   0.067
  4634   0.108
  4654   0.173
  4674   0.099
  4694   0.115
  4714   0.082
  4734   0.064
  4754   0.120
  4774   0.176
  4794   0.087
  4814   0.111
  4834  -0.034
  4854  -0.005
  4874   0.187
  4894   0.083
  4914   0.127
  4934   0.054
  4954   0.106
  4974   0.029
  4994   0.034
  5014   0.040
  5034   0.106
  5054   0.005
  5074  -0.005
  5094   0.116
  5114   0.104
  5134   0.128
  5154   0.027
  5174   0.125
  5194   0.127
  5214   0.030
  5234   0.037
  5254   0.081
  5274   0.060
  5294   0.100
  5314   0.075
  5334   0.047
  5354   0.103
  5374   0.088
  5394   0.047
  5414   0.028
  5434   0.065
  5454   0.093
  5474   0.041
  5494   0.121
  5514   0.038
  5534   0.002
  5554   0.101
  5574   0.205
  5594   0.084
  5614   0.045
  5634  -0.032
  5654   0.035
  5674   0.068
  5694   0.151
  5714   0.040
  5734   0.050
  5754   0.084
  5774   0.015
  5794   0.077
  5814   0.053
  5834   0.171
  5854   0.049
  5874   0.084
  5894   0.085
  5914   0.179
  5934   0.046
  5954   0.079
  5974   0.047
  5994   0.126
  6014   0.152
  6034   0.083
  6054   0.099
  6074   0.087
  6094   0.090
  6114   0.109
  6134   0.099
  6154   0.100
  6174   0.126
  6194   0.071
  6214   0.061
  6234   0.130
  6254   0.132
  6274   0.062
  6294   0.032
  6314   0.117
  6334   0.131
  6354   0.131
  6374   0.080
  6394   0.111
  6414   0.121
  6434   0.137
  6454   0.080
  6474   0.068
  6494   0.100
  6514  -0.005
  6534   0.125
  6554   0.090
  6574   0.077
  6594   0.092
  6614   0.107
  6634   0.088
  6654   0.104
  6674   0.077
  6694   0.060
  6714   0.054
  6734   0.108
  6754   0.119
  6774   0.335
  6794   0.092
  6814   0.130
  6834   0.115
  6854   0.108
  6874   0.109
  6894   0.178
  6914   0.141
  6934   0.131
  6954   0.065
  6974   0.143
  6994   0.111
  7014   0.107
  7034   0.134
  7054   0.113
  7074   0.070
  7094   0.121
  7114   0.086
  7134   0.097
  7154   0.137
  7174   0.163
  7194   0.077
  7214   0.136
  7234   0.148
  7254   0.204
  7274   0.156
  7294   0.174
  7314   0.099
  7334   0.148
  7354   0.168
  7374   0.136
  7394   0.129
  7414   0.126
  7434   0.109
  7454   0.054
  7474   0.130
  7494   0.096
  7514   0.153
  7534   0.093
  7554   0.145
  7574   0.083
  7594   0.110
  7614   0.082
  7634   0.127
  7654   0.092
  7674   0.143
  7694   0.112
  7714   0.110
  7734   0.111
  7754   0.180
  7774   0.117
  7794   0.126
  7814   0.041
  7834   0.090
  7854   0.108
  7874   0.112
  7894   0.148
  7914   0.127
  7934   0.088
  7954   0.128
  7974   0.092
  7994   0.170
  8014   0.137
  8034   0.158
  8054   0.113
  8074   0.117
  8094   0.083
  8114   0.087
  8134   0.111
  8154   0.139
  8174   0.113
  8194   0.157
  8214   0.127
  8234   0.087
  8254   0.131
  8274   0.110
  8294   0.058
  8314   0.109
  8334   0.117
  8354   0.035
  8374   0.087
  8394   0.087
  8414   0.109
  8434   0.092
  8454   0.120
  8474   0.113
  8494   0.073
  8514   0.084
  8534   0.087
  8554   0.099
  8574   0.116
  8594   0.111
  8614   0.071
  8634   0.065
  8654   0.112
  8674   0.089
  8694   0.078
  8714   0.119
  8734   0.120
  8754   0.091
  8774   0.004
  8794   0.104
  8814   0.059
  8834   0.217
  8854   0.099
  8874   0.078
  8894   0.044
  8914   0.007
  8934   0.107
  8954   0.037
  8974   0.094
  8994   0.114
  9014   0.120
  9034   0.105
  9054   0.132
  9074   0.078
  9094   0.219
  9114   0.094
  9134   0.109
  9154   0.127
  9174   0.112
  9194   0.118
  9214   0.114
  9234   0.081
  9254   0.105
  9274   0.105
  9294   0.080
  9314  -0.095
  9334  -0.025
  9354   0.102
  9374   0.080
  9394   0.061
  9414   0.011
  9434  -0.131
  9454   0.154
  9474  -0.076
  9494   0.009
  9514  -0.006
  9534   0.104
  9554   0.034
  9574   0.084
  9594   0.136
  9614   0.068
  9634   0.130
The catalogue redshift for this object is 0.82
